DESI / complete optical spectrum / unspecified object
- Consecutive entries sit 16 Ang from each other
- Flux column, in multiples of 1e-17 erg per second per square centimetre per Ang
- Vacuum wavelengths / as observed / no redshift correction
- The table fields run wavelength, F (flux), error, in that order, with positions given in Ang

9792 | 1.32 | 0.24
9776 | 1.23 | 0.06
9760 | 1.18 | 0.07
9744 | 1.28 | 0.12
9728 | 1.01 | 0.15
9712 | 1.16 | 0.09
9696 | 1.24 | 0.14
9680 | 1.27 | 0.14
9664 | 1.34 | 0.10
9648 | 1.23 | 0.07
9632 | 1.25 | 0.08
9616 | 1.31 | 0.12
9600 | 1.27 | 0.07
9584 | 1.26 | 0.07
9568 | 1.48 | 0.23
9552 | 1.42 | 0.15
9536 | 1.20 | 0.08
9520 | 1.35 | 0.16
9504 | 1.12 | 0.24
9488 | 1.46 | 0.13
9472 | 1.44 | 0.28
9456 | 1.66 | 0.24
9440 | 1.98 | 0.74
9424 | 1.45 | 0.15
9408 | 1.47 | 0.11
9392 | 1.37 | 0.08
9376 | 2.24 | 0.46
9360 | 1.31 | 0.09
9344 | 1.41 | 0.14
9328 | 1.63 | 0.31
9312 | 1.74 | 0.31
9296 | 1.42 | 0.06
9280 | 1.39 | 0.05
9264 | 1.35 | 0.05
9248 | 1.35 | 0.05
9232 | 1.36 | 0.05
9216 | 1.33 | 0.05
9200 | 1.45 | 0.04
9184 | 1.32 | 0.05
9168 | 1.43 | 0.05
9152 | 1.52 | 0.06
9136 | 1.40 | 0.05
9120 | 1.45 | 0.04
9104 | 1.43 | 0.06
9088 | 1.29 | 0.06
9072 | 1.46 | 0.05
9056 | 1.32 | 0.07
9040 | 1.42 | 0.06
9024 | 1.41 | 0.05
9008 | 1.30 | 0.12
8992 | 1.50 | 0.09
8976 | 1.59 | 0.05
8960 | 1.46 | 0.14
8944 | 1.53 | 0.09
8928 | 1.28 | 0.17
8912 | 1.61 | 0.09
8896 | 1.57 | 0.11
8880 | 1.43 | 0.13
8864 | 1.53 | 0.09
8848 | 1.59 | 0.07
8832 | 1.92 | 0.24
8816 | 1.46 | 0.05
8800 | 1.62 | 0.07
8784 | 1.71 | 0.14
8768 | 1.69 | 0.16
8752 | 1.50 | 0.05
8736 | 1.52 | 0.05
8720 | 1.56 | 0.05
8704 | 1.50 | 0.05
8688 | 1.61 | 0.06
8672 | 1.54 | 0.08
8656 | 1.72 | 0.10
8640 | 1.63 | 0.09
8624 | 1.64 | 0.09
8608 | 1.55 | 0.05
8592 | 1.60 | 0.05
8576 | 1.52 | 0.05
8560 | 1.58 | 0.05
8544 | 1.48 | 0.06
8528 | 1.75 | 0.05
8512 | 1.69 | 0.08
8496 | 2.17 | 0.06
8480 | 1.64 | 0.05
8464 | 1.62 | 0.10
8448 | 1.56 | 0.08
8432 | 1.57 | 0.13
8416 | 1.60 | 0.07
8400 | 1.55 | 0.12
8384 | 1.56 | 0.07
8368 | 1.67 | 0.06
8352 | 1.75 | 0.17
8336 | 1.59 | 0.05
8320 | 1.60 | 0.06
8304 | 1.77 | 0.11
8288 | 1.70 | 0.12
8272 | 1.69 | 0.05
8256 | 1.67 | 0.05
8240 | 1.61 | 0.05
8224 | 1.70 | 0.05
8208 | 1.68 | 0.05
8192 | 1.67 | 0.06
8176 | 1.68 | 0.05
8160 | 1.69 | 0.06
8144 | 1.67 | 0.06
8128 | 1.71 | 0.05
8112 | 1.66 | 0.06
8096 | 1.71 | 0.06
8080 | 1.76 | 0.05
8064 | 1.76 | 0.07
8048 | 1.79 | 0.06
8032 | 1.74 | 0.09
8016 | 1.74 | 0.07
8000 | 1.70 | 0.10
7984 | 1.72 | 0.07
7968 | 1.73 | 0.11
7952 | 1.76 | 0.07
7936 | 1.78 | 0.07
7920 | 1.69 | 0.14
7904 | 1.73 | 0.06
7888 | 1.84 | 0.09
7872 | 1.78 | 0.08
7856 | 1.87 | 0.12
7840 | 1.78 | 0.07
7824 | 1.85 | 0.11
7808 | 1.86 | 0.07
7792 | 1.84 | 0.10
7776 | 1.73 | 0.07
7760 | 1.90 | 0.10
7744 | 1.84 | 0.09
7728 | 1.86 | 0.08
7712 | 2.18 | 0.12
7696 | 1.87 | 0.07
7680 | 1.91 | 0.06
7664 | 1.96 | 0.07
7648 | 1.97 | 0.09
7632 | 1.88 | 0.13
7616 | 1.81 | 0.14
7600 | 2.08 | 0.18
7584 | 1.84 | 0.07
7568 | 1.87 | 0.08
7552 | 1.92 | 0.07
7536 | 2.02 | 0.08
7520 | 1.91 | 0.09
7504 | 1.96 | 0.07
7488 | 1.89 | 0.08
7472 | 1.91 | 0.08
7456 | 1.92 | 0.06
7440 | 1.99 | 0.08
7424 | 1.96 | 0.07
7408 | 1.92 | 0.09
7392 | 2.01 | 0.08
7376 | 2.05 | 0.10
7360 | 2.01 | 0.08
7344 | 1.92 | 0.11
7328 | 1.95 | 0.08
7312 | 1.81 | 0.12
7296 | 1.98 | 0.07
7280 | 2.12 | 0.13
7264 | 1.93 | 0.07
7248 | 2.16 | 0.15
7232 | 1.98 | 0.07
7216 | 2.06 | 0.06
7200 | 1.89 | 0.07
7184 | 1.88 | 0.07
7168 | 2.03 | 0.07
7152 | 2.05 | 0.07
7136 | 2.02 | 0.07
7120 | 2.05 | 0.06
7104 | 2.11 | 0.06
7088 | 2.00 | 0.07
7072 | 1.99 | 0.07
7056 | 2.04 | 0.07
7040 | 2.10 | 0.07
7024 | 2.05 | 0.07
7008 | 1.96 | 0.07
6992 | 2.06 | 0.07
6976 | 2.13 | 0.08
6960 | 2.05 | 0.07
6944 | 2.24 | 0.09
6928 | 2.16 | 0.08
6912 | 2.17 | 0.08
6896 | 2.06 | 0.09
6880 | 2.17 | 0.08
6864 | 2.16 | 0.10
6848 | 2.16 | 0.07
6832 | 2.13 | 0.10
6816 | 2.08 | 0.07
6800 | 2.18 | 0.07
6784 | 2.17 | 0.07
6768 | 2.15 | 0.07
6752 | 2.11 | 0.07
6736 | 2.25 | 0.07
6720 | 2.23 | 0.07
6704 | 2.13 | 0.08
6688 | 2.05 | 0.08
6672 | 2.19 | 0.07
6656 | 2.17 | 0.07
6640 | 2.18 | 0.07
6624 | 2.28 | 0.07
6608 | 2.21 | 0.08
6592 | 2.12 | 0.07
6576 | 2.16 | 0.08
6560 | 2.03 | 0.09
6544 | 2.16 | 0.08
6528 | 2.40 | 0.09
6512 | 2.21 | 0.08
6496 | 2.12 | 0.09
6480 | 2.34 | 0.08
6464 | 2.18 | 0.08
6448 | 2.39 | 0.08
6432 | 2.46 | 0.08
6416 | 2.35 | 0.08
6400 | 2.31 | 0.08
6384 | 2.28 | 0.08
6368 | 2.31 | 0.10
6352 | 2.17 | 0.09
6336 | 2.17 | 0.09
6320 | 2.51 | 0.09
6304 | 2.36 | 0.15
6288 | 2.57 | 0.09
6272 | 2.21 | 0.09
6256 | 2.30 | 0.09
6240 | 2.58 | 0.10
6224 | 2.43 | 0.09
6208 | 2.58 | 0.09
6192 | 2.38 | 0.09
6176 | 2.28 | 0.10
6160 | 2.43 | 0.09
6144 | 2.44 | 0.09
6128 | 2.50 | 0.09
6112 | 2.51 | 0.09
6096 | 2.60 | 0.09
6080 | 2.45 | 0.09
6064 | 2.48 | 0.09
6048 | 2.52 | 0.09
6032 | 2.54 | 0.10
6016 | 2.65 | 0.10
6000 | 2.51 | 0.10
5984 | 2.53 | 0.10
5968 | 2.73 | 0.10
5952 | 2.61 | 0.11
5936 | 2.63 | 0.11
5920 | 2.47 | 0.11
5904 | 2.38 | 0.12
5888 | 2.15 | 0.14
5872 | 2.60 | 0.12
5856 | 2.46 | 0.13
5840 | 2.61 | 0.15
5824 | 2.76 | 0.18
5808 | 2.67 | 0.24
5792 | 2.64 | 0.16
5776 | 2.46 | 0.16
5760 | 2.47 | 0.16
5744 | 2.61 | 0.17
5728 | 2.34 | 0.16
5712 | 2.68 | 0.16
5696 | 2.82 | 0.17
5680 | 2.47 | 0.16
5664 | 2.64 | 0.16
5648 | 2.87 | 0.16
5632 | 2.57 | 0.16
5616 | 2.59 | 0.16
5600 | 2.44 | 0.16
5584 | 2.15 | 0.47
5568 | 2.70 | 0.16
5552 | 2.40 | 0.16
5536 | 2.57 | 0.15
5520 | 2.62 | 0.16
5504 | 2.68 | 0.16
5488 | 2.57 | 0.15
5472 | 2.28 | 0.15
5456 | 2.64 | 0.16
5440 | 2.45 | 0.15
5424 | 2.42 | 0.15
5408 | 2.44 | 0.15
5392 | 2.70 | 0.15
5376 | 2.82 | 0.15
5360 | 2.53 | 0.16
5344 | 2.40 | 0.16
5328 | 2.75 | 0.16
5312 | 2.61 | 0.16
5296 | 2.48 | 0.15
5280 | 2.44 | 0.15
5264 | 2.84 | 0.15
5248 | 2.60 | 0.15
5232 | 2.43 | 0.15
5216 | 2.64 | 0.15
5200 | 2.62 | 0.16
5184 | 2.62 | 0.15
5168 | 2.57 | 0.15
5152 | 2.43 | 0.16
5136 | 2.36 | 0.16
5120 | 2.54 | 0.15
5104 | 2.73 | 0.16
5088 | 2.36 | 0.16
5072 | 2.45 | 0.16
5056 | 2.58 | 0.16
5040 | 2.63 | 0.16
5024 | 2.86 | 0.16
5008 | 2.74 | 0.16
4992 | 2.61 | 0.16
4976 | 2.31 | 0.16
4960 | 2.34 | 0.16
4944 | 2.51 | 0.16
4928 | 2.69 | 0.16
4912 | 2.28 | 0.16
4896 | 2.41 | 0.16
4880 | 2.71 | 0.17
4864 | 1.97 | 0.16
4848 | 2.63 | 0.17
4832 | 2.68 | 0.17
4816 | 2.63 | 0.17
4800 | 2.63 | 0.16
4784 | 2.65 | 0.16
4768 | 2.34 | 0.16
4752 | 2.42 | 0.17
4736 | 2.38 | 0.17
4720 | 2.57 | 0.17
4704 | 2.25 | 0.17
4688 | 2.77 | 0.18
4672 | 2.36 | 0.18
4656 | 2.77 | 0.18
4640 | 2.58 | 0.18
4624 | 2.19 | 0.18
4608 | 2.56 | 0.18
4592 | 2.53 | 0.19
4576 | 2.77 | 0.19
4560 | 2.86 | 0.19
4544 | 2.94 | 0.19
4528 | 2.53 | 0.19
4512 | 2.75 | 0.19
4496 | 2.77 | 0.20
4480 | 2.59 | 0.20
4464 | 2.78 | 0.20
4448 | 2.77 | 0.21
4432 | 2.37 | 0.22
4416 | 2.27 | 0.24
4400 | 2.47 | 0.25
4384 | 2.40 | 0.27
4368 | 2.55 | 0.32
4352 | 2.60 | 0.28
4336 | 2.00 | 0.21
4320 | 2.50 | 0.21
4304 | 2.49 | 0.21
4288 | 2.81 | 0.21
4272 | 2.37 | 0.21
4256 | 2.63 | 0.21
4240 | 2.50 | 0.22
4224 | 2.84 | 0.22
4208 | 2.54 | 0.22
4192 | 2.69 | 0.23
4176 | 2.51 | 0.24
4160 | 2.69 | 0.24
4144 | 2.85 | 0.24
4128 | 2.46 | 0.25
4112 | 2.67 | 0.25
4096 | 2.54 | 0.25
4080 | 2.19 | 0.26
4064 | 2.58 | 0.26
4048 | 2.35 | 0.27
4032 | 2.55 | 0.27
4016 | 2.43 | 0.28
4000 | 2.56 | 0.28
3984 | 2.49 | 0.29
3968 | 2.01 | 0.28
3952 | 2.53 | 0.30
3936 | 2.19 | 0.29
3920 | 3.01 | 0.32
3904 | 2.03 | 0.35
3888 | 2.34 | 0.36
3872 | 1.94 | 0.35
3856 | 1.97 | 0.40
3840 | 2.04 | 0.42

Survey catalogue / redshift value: 0.000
